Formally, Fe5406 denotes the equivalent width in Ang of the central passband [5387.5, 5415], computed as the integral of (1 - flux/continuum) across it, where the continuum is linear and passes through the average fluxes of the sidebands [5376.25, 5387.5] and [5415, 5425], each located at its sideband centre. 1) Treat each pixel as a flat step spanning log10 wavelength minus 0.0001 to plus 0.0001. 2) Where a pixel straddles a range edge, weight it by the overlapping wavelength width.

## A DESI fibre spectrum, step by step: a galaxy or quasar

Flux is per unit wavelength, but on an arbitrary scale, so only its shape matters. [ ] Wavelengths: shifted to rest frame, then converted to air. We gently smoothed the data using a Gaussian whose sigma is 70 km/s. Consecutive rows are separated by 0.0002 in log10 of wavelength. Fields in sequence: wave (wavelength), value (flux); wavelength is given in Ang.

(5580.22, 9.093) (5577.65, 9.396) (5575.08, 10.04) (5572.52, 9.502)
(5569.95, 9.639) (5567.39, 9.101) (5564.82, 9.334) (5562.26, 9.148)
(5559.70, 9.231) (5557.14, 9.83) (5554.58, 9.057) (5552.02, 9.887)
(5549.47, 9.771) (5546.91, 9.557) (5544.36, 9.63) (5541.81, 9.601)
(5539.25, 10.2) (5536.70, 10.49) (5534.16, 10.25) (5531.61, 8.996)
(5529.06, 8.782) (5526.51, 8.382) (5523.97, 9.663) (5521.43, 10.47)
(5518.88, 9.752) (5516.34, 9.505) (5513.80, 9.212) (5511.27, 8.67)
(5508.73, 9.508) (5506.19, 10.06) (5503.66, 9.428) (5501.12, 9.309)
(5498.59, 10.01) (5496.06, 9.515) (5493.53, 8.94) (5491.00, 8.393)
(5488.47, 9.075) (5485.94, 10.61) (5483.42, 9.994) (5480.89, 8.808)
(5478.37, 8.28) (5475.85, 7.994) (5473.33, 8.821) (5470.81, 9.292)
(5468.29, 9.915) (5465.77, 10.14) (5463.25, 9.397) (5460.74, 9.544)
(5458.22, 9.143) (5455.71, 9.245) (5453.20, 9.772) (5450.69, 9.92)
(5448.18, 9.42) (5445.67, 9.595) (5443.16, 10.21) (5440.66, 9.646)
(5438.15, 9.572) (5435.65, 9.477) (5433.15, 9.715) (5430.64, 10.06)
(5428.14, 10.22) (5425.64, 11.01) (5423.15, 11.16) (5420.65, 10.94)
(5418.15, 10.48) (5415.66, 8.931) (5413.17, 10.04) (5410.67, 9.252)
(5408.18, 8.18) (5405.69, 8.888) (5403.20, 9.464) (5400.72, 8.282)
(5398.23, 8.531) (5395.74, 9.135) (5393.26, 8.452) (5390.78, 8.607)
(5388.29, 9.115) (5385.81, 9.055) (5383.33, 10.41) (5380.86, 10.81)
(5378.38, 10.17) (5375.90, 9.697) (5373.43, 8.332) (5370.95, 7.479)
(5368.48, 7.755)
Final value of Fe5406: 3.7 Ang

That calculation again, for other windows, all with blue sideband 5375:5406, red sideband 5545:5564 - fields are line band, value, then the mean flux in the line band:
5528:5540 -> -0.3 Ang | 9.74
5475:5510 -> 0.5 Ang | 9.3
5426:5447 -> -1.2 Ang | 9.86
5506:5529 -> 0.1 Ang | 9.4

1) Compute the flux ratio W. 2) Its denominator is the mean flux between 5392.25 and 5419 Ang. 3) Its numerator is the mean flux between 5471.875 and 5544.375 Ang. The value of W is 1.0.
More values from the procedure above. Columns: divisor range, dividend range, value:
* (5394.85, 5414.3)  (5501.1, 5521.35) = 1.06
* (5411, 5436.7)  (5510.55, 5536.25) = 0.93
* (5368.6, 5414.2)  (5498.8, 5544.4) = 1.05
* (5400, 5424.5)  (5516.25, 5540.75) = 1.01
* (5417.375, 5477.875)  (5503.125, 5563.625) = 0.98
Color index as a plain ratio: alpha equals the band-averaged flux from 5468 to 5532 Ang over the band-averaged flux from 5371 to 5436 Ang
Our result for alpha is 0.97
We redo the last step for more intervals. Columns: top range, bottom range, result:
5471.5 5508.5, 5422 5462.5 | 0.94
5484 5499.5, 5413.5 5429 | 0.90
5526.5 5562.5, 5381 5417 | 1.05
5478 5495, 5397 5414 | 1.03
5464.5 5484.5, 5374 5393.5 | 0.96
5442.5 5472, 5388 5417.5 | 1.08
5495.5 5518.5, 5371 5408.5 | 1.04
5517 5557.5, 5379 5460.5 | 1.00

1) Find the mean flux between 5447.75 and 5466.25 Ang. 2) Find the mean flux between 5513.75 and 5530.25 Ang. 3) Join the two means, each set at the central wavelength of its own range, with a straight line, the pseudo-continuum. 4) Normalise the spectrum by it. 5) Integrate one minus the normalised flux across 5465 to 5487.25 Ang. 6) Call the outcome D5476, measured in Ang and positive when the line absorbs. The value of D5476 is 0.5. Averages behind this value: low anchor 9.56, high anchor 9.41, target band 9.3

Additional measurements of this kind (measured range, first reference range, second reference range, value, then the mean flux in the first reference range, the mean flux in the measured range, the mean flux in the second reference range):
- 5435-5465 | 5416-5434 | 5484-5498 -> 1.35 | 10.4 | 9.59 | 9.38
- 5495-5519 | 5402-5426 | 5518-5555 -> 0.48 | 9.79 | 9.49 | 9.64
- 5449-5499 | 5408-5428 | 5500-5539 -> 2.32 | 10.1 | 9.33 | 9.52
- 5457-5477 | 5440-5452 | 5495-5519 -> 0.79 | 9.77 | 9.28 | 9.49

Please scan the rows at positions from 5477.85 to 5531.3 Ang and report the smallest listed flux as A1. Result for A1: 8.28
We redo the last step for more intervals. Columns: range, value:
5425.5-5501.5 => 7.994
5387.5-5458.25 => 8.18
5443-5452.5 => 9.42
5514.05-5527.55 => 8.382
